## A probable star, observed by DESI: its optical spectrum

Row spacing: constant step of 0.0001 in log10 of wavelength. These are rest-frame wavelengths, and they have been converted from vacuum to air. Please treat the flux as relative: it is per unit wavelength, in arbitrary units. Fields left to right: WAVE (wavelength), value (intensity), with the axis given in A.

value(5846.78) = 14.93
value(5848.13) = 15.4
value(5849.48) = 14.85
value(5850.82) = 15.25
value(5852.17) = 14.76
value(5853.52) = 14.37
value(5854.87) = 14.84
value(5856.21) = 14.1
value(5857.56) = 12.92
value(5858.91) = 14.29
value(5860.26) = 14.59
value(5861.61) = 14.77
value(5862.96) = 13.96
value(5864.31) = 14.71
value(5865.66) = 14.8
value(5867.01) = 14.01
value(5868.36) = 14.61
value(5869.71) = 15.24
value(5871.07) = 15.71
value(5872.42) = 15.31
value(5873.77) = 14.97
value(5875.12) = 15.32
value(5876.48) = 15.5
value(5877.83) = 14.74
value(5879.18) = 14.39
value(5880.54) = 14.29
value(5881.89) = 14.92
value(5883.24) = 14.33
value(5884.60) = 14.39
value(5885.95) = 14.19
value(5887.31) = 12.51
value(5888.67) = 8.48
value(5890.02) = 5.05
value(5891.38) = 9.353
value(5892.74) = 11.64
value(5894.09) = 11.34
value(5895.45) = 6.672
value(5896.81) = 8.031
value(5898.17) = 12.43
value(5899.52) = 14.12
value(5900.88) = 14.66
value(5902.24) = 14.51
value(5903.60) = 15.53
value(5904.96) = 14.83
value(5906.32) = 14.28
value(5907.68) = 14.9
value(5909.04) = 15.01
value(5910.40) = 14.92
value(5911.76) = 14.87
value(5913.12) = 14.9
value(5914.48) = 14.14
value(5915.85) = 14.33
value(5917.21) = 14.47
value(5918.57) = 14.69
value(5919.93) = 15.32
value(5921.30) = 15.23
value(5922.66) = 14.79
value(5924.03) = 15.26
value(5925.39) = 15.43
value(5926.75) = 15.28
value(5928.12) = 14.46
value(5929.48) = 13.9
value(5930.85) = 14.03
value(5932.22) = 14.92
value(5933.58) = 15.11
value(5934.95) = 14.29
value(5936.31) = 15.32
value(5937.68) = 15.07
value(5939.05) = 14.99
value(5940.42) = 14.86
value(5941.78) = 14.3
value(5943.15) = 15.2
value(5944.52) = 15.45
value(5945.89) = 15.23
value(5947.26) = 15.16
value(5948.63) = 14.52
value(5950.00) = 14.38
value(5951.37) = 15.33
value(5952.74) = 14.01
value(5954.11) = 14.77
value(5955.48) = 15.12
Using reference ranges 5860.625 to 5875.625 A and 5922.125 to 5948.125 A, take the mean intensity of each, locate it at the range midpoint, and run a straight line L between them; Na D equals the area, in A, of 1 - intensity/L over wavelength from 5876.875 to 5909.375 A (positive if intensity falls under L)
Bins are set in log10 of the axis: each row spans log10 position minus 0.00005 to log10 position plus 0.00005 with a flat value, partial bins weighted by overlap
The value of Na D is 4.8 A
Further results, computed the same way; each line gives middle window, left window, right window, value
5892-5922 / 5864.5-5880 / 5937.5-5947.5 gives 2.6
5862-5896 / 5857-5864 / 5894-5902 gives -1.1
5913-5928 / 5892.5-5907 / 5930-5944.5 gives -1.1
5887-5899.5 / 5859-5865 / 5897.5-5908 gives 4.1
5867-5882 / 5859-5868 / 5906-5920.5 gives -0.4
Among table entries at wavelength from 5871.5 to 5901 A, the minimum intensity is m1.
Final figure 5.05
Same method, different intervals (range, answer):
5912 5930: 13.9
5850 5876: 12.92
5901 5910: 14.28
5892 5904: 6.672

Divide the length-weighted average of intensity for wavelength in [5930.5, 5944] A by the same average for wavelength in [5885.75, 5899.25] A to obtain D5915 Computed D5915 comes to 1.5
